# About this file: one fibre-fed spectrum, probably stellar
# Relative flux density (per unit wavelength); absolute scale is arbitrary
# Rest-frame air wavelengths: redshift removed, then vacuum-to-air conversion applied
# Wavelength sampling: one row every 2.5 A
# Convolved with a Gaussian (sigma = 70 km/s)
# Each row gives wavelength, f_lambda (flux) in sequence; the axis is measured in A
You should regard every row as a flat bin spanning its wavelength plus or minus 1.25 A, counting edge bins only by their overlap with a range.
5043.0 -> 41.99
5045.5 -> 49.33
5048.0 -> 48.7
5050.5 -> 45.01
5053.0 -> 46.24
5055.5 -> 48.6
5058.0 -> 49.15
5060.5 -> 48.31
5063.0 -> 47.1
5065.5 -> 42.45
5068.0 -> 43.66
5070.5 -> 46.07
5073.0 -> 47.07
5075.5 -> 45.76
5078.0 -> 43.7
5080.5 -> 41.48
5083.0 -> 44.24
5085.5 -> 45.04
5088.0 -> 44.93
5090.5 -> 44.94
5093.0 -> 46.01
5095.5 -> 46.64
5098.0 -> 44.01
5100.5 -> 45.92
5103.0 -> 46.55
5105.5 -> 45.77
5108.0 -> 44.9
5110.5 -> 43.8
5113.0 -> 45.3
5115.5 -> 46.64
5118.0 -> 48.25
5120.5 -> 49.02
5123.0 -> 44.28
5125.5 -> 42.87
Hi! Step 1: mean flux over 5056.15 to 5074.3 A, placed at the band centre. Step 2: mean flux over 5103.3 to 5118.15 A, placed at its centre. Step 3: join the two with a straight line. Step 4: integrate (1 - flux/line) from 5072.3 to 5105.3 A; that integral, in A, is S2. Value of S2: 0.6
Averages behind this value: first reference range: 46.3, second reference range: 45.6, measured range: 45.1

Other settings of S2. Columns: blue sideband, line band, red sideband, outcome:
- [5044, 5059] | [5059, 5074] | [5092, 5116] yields 0.4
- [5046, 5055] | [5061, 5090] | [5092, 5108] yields 1.0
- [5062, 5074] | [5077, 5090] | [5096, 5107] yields 0.4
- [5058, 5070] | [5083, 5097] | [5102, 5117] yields 0.1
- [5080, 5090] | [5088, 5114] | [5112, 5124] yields 0.0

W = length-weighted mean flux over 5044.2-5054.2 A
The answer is 47.3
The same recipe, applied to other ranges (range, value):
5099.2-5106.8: 46.1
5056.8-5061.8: 48.7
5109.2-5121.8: 46.6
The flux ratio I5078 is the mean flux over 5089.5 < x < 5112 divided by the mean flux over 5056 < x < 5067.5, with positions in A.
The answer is 0.97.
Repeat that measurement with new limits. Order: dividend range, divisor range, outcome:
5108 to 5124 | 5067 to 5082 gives 1.03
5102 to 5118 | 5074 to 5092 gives 1.03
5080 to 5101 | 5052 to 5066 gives 0.95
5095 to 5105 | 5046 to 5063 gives 0.96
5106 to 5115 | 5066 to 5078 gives 0.99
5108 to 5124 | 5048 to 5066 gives 0.98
